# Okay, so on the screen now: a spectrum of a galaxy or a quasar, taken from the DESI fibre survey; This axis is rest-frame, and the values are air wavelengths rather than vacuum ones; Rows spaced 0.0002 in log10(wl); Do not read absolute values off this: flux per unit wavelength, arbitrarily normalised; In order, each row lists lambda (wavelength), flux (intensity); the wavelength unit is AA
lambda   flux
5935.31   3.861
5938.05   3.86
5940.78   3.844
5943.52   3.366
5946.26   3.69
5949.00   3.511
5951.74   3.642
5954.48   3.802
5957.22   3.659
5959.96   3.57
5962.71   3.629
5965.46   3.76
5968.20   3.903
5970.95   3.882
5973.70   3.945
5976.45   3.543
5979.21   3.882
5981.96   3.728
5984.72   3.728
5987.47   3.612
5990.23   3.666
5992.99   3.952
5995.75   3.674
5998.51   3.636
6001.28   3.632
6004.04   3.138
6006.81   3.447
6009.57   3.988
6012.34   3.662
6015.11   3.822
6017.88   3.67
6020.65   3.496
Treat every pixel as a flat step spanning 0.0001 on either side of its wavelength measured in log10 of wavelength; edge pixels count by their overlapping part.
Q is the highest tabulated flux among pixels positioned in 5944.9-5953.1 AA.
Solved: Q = 3.69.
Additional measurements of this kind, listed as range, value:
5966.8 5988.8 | 3.945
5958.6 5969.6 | 3.903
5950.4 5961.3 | 3.802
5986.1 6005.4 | 3.952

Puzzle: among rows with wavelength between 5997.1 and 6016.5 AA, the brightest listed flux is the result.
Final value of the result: 3.988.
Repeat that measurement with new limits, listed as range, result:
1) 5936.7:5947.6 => 3.86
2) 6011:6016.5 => 3.822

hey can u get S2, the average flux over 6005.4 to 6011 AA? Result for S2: 3.72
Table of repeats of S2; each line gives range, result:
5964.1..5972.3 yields 3.85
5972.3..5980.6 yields 3.79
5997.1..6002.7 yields 3.63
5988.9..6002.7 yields 3.71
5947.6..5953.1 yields 3.58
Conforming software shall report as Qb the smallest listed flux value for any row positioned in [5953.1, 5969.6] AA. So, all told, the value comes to 3.57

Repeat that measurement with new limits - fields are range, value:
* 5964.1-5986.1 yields 3.543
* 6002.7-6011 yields 3.138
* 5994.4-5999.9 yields 3.636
